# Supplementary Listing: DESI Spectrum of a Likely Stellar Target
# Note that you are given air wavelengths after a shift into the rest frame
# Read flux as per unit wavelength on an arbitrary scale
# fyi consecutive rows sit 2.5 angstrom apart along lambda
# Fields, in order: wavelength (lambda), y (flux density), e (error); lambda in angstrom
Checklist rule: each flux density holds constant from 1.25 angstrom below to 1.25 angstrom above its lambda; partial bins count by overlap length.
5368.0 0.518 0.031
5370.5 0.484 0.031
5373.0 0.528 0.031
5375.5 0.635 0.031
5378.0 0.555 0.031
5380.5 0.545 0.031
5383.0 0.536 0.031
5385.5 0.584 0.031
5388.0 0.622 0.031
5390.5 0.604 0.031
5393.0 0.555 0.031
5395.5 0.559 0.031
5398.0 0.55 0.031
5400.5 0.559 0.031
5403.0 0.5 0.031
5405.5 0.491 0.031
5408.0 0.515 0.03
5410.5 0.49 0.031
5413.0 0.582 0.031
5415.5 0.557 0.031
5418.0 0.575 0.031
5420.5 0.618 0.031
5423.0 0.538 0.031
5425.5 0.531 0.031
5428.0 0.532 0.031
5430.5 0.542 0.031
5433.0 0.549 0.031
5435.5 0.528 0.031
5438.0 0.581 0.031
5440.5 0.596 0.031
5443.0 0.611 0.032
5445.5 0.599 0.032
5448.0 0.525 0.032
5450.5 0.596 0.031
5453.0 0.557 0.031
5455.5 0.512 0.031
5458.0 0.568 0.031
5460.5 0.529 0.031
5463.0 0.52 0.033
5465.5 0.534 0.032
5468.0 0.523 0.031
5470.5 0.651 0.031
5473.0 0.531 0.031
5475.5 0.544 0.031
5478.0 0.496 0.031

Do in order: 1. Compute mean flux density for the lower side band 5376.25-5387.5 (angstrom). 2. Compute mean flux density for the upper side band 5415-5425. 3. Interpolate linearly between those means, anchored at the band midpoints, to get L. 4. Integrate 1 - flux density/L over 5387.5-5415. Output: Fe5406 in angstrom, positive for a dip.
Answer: 1.0 angstrom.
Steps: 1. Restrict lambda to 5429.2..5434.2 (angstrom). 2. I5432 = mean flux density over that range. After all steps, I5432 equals 0.545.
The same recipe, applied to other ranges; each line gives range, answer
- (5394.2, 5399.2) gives 0.555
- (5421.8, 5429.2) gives 0.534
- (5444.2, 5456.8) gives 0.558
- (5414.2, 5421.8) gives 0.583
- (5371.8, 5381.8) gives 0.566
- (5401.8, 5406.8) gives 0.496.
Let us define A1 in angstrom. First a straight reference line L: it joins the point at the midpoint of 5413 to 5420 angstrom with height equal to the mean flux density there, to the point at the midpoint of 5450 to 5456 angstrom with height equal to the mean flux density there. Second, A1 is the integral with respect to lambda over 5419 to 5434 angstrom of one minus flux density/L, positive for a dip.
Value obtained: 0.5 angstrom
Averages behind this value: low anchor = 0.574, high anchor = 0.555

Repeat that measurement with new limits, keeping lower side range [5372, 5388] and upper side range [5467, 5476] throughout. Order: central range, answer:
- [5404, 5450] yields 1.06 angstrom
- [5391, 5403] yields 0.32 angstrom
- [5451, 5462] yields 0.40 angstrom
